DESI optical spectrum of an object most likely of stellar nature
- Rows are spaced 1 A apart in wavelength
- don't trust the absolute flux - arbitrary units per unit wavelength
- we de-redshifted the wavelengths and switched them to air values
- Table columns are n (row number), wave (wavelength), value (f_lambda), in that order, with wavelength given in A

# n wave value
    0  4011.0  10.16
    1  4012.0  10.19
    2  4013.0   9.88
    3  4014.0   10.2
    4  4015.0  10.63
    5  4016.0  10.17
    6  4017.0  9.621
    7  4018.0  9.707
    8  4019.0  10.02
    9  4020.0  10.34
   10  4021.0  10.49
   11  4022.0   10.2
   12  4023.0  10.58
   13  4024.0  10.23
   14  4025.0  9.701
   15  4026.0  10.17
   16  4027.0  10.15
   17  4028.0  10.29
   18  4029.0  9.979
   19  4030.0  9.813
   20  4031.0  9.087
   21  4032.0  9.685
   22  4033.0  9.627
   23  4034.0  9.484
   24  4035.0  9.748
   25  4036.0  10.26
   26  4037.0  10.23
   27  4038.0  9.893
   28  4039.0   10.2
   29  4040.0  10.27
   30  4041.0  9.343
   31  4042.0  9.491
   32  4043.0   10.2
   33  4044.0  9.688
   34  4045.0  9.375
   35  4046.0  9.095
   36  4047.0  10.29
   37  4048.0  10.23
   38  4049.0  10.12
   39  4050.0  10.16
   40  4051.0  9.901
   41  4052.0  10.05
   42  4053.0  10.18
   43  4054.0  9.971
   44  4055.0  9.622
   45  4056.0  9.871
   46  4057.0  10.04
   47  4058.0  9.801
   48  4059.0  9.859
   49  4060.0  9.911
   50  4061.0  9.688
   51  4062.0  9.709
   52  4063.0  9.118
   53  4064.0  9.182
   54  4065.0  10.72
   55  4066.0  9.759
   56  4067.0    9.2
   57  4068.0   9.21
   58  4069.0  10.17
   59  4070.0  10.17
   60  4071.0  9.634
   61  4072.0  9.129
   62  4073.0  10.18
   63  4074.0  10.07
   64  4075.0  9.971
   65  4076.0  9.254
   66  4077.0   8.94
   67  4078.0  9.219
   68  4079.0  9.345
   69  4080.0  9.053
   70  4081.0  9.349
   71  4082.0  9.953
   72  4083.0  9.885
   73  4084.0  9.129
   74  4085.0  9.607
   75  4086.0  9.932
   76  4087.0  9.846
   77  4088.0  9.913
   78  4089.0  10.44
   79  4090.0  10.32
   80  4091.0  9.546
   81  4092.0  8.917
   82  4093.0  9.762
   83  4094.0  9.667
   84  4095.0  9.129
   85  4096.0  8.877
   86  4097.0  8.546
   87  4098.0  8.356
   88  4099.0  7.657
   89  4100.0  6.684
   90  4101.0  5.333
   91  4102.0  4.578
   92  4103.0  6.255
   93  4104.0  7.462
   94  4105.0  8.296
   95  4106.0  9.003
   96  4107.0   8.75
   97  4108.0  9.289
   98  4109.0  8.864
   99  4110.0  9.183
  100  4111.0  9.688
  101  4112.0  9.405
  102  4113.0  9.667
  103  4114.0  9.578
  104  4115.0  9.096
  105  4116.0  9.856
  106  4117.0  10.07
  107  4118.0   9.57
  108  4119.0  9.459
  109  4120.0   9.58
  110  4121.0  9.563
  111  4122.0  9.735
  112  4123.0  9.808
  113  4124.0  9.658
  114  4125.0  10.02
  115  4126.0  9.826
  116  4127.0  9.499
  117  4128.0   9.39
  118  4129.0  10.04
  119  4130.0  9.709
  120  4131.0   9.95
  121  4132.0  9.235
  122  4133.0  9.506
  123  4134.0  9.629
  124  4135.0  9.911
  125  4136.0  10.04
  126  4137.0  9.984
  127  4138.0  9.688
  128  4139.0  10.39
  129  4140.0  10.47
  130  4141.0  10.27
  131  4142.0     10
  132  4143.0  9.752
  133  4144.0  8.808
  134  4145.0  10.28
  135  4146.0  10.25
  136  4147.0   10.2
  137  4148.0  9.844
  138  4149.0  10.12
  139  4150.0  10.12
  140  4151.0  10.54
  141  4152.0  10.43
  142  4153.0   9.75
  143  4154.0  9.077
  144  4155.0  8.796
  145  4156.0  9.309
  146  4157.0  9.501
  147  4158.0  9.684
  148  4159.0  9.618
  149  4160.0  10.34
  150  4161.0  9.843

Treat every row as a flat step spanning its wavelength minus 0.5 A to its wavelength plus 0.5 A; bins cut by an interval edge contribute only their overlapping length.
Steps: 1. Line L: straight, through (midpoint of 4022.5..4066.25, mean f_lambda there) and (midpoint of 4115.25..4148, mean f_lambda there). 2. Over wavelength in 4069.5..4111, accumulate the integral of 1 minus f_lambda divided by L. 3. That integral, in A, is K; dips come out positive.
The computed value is 3.7 A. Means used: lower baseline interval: 9.88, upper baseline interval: 9.81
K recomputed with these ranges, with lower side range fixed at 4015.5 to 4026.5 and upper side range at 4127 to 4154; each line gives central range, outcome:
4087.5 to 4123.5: 3.9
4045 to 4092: 1.4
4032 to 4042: 0.2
